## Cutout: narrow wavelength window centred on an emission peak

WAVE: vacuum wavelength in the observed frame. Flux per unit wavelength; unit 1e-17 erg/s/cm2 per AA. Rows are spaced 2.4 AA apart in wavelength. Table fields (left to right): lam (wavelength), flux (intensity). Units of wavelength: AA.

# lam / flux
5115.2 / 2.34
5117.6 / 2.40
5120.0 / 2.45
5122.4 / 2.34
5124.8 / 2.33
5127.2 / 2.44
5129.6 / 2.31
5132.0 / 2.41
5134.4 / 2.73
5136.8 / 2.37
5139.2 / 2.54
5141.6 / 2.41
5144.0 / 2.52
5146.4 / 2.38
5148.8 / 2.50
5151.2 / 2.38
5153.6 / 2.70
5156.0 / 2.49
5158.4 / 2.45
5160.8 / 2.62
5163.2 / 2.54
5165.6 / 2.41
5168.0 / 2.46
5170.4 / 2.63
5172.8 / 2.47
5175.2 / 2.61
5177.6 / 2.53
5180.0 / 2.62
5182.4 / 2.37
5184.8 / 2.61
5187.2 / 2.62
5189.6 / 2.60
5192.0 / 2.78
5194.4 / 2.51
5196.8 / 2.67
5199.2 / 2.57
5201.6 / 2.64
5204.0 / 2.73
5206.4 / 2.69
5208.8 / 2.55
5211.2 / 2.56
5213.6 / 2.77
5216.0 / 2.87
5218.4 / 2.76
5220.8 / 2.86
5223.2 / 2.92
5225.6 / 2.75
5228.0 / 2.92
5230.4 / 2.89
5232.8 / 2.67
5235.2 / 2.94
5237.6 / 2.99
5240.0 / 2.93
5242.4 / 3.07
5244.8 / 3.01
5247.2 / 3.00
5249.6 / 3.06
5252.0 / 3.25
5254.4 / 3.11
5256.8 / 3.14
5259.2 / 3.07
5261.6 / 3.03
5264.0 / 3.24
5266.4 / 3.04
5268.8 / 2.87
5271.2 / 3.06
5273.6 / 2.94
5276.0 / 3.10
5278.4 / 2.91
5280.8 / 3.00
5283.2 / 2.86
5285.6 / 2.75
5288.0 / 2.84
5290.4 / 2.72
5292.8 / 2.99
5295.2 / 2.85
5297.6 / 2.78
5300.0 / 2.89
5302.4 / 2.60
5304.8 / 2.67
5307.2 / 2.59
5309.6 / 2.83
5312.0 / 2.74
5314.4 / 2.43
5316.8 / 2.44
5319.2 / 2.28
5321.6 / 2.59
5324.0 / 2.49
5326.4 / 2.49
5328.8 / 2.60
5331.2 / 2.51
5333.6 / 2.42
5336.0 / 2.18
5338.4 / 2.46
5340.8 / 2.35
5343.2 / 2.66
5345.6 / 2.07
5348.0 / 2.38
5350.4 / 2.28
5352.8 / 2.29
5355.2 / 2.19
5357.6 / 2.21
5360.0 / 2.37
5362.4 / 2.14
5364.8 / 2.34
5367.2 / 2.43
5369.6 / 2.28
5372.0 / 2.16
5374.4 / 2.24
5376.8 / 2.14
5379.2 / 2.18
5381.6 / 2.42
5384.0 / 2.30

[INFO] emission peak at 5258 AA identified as C III] 1909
